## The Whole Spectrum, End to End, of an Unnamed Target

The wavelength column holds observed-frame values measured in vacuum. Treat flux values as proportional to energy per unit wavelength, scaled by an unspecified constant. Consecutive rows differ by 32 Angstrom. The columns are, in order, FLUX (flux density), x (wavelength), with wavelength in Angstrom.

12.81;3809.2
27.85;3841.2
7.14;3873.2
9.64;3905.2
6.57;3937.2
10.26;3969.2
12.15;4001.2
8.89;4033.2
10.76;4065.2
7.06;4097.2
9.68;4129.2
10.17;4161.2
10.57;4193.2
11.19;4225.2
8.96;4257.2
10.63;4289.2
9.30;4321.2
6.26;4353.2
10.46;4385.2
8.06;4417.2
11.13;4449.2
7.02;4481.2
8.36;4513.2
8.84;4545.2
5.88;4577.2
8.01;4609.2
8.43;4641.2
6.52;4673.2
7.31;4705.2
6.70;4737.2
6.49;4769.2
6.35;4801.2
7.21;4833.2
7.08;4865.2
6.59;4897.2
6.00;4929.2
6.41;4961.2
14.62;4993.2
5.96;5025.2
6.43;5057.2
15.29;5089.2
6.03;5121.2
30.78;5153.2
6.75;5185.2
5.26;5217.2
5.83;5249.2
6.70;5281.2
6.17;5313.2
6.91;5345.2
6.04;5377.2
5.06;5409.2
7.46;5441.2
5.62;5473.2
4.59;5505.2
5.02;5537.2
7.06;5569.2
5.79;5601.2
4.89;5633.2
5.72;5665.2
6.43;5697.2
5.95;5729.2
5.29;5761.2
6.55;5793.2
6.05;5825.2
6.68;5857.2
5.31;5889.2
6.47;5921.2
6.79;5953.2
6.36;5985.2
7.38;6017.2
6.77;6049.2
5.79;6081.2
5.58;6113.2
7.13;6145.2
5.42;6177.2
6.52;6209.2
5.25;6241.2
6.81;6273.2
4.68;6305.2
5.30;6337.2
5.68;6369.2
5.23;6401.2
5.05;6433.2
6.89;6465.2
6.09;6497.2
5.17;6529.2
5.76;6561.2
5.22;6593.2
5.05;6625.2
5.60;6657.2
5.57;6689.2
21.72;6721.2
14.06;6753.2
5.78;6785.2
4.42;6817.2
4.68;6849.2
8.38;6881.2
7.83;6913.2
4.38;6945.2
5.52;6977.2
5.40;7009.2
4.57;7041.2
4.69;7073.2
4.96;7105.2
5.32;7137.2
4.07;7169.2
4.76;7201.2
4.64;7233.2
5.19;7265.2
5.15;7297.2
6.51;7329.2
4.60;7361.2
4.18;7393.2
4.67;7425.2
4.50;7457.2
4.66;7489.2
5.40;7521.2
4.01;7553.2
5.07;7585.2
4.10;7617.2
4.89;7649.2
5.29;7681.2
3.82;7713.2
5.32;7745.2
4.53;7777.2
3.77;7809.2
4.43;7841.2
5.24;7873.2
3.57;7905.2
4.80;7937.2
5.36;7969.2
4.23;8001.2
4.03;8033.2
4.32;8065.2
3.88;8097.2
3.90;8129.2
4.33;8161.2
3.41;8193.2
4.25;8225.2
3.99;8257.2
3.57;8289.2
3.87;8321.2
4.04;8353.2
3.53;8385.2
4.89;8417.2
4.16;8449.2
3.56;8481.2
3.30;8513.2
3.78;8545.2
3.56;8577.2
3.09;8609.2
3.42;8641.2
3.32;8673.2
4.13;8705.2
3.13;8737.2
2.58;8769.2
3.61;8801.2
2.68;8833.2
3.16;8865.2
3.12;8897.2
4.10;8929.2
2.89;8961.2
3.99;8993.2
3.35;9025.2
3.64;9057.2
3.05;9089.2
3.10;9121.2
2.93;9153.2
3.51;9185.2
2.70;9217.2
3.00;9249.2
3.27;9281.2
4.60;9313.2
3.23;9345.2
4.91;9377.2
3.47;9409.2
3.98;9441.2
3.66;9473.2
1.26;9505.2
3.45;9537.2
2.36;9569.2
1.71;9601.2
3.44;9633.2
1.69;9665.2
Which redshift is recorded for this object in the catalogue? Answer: 0.026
